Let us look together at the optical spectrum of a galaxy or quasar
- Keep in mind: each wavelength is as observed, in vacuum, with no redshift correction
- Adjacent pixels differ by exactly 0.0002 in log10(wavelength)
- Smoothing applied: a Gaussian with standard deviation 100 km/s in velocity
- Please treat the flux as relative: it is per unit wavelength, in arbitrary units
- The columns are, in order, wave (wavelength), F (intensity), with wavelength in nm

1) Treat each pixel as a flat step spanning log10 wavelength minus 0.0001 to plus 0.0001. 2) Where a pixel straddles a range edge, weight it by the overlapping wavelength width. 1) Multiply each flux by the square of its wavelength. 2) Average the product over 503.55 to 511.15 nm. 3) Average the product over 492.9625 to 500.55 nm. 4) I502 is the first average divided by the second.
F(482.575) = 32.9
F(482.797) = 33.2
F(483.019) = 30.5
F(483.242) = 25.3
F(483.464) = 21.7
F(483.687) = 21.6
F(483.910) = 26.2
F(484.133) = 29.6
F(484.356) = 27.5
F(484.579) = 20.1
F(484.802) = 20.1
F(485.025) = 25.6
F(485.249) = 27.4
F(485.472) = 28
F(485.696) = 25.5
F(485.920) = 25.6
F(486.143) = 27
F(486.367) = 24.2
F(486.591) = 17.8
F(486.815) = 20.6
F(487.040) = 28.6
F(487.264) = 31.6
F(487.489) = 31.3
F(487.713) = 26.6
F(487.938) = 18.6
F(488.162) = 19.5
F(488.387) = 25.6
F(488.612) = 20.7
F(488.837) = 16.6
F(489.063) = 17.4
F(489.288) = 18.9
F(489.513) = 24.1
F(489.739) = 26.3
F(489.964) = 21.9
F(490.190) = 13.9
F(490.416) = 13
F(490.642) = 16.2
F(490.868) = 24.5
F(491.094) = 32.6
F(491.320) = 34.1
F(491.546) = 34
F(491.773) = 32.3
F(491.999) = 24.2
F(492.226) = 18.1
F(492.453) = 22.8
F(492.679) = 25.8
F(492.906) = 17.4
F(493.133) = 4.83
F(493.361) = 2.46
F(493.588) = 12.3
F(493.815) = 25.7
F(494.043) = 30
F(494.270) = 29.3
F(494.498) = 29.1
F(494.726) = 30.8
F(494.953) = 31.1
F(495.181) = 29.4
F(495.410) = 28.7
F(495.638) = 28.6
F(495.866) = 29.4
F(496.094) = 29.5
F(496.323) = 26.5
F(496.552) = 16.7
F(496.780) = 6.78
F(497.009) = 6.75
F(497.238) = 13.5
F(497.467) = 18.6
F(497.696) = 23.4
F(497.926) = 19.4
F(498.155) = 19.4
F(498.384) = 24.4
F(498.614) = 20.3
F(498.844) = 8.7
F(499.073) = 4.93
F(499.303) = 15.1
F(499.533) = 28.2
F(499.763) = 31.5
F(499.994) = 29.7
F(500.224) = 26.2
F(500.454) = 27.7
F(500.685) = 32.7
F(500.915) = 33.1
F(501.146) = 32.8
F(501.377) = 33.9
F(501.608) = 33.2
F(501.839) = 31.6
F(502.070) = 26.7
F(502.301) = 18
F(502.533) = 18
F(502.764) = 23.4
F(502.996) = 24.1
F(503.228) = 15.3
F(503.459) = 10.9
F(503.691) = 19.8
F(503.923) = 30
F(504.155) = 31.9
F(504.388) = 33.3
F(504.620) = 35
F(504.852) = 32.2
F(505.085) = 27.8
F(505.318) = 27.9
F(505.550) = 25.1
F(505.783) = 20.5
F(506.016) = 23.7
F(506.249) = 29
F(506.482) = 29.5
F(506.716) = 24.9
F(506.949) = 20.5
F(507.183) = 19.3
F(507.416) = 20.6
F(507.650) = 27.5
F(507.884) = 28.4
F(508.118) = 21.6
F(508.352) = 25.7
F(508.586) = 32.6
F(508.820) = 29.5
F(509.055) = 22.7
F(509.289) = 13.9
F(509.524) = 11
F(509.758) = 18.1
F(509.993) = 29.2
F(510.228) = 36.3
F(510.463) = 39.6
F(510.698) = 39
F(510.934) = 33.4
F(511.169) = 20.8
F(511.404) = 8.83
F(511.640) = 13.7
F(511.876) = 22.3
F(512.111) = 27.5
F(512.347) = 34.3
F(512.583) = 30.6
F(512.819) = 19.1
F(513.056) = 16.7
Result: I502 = 1.3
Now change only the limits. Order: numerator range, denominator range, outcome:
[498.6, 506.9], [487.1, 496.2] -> 1.12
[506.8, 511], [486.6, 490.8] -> 1.30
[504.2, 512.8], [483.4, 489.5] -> 1.19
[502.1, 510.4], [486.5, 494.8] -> 1.16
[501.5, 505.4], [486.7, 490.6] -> 1.25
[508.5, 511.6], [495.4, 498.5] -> 1.30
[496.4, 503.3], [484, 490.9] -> 1.02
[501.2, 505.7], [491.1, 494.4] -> 1.21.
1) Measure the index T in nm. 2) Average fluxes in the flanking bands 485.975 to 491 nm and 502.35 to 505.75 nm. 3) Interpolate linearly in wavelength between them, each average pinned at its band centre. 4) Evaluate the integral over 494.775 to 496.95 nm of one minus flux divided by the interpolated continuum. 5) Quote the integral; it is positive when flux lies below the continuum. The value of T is -0.13 nm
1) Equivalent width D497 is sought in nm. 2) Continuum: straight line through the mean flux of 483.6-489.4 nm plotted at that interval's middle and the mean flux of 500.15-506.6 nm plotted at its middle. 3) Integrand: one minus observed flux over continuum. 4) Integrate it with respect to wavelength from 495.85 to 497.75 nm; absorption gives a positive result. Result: 0.55 nm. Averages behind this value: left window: 23.9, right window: 26.9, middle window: 18.3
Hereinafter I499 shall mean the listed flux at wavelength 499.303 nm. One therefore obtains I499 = 15.1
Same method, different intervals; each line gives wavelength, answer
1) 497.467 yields 18.6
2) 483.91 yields 26.2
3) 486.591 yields 17.8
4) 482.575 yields 32.9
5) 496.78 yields 6.78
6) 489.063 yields 17.4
